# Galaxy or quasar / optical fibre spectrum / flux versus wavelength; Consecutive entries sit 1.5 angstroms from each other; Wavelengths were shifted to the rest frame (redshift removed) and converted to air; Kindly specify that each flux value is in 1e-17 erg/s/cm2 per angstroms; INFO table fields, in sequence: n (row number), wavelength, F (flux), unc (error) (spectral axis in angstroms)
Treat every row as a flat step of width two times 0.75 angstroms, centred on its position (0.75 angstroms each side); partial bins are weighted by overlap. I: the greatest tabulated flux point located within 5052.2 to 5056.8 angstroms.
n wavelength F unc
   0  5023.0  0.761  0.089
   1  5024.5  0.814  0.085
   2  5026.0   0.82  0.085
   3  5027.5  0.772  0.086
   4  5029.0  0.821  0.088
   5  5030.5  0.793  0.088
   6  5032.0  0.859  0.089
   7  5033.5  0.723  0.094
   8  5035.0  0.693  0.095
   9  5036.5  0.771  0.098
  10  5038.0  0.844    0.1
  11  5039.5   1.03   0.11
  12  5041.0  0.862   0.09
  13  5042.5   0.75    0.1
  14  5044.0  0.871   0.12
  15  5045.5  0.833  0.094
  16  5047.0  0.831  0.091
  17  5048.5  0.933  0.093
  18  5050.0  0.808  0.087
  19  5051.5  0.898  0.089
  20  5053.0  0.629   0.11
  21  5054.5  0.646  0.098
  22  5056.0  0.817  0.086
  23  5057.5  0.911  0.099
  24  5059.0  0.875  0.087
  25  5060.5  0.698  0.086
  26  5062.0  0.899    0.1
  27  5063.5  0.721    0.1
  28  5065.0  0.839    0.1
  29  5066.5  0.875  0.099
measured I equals 0.817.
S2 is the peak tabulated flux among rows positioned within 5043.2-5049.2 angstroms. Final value 0.933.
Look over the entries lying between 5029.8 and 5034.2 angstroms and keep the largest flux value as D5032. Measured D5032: 0.859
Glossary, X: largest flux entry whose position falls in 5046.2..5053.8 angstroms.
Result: 0.933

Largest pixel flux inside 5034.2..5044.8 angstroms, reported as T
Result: 1.03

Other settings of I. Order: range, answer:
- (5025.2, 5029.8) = 0.821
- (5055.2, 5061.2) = 0.911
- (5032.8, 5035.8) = 0.723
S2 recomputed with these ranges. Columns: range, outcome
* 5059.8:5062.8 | 0.899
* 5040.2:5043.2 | 0.862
